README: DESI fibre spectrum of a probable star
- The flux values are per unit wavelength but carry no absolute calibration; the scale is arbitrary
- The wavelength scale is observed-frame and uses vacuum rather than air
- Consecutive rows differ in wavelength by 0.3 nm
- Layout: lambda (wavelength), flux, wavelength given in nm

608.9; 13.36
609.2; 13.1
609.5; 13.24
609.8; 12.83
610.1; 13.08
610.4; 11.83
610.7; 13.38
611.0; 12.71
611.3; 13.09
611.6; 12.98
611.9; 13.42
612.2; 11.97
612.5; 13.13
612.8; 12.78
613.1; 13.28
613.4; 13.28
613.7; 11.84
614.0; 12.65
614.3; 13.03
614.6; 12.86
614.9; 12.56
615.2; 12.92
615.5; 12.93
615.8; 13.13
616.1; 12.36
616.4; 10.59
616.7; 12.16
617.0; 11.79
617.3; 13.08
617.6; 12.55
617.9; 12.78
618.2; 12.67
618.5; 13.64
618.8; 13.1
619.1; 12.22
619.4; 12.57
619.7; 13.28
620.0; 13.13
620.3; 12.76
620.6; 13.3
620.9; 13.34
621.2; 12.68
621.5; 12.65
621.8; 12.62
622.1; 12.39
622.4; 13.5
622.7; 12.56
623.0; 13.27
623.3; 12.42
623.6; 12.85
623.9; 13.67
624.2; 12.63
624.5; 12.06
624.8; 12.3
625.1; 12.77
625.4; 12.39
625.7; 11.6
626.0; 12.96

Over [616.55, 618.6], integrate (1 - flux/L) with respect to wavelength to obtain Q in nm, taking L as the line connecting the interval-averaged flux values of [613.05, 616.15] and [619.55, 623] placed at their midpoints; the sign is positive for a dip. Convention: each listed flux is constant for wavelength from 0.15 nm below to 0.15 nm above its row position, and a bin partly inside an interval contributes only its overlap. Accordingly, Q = 0.035 nm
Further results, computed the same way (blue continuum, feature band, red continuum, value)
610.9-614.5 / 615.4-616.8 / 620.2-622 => 0.071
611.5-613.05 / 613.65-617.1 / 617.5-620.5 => 0.122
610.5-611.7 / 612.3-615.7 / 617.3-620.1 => 0.031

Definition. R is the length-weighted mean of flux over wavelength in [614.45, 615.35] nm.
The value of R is 12.8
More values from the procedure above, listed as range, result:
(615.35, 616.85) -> 12.2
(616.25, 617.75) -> 12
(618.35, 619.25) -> 13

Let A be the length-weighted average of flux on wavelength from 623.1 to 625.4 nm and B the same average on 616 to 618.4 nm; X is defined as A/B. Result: 1.0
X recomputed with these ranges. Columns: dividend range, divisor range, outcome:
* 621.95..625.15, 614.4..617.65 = 1.02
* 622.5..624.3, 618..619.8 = 1.00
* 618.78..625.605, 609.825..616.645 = 1.01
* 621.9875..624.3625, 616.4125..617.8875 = 1.05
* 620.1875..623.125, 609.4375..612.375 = 1.00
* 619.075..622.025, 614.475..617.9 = 1.03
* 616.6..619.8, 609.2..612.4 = 0.99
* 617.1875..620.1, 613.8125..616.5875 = 1.03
